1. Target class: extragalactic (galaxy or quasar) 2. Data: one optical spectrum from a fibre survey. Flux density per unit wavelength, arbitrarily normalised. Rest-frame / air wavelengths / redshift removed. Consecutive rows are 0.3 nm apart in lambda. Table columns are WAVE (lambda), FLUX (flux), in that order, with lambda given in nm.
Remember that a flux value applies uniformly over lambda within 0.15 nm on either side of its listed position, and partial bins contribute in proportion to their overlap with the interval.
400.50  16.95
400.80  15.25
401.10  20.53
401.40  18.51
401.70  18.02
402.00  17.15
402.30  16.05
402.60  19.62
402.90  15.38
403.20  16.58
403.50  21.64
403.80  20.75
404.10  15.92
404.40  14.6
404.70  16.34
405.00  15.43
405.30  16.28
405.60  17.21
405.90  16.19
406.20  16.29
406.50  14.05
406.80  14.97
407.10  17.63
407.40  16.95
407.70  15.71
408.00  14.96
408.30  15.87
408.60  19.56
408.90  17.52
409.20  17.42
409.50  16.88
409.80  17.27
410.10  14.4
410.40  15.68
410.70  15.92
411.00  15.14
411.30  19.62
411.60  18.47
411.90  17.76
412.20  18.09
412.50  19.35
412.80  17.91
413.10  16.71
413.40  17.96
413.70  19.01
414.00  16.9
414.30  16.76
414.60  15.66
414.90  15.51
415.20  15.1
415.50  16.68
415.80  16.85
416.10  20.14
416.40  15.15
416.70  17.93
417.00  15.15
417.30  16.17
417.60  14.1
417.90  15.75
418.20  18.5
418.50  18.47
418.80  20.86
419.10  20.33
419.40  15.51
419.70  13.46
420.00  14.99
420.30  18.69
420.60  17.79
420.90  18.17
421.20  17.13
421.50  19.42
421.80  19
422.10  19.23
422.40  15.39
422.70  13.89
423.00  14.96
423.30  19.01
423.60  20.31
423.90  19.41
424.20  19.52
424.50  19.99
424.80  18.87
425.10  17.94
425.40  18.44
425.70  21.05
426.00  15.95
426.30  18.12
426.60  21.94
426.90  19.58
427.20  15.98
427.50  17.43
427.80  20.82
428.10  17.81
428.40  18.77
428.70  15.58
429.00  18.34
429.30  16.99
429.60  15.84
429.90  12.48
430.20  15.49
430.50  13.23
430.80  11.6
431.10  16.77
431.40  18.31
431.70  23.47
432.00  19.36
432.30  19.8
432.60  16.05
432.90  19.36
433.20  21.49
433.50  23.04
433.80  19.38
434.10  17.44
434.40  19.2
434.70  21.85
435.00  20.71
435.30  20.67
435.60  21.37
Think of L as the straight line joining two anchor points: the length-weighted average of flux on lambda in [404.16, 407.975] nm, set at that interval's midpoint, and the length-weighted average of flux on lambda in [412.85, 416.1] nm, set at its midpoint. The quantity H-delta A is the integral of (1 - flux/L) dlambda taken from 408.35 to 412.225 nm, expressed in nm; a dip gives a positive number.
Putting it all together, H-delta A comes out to -0.171 nm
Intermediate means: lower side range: 15.9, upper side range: 16.9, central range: 17.1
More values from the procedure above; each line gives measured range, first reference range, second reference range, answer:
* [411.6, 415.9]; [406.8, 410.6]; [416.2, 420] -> -0.139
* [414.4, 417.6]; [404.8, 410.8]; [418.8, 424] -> 0.135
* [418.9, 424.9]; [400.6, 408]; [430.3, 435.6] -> 0.135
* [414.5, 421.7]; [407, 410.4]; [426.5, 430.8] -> -0.090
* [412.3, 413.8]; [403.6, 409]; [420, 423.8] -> -0.102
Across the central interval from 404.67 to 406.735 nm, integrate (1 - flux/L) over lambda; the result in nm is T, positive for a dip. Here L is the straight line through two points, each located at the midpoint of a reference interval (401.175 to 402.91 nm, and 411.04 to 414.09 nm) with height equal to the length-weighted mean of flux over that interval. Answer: 0.23 nm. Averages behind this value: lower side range 17.8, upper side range 18.1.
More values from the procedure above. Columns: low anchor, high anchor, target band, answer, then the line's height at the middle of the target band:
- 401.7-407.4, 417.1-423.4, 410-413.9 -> -0.10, 17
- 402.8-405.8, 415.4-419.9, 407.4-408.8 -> 0.03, 17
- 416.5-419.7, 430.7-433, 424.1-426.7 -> -0.20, 17.7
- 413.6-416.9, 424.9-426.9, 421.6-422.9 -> 0.09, 18.2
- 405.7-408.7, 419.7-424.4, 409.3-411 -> 0.05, 16.5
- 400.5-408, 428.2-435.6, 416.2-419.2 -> 0.05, 17.5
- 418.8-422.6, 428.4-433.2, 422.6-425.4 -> -0.15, 17.4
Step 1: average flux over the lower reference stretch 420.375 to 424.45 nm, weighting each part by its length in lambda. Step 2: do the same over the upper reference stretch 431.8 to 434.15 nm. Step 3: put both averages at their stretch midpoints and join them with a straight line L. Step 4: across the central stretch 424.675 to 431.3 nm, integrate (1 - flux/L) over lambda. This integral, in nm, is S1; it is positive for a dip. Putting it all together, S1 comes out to 0.57 nm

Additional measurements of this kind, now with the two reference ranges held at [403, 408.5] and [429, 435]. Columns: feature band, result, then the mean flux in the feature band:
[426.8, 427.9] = -0.03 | 18.3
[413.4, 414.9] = 0.00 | 17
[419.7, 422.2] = -0.05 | 17.8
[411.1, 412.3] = -0.11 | 18.4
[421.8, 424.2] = -0.02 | 17.7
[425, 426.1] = -0.05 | 18.5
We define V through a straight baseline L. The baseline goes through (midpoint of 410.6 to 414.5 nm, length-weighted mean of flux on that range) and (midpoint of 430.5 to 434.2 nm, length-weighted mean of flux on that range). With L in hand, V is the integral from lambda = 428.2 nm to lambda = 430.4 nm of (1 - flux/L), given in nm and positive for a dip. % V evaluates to 0.27 nm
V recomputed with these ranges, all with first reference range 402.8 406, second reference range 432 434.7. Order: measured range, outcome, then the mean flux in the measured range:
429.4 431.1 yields 0.46 nm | 14.1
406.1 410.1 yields 0.20 nm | 16.5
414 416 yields 0.19 nm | 16.3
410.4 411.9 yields 0.04 nm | 17.2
